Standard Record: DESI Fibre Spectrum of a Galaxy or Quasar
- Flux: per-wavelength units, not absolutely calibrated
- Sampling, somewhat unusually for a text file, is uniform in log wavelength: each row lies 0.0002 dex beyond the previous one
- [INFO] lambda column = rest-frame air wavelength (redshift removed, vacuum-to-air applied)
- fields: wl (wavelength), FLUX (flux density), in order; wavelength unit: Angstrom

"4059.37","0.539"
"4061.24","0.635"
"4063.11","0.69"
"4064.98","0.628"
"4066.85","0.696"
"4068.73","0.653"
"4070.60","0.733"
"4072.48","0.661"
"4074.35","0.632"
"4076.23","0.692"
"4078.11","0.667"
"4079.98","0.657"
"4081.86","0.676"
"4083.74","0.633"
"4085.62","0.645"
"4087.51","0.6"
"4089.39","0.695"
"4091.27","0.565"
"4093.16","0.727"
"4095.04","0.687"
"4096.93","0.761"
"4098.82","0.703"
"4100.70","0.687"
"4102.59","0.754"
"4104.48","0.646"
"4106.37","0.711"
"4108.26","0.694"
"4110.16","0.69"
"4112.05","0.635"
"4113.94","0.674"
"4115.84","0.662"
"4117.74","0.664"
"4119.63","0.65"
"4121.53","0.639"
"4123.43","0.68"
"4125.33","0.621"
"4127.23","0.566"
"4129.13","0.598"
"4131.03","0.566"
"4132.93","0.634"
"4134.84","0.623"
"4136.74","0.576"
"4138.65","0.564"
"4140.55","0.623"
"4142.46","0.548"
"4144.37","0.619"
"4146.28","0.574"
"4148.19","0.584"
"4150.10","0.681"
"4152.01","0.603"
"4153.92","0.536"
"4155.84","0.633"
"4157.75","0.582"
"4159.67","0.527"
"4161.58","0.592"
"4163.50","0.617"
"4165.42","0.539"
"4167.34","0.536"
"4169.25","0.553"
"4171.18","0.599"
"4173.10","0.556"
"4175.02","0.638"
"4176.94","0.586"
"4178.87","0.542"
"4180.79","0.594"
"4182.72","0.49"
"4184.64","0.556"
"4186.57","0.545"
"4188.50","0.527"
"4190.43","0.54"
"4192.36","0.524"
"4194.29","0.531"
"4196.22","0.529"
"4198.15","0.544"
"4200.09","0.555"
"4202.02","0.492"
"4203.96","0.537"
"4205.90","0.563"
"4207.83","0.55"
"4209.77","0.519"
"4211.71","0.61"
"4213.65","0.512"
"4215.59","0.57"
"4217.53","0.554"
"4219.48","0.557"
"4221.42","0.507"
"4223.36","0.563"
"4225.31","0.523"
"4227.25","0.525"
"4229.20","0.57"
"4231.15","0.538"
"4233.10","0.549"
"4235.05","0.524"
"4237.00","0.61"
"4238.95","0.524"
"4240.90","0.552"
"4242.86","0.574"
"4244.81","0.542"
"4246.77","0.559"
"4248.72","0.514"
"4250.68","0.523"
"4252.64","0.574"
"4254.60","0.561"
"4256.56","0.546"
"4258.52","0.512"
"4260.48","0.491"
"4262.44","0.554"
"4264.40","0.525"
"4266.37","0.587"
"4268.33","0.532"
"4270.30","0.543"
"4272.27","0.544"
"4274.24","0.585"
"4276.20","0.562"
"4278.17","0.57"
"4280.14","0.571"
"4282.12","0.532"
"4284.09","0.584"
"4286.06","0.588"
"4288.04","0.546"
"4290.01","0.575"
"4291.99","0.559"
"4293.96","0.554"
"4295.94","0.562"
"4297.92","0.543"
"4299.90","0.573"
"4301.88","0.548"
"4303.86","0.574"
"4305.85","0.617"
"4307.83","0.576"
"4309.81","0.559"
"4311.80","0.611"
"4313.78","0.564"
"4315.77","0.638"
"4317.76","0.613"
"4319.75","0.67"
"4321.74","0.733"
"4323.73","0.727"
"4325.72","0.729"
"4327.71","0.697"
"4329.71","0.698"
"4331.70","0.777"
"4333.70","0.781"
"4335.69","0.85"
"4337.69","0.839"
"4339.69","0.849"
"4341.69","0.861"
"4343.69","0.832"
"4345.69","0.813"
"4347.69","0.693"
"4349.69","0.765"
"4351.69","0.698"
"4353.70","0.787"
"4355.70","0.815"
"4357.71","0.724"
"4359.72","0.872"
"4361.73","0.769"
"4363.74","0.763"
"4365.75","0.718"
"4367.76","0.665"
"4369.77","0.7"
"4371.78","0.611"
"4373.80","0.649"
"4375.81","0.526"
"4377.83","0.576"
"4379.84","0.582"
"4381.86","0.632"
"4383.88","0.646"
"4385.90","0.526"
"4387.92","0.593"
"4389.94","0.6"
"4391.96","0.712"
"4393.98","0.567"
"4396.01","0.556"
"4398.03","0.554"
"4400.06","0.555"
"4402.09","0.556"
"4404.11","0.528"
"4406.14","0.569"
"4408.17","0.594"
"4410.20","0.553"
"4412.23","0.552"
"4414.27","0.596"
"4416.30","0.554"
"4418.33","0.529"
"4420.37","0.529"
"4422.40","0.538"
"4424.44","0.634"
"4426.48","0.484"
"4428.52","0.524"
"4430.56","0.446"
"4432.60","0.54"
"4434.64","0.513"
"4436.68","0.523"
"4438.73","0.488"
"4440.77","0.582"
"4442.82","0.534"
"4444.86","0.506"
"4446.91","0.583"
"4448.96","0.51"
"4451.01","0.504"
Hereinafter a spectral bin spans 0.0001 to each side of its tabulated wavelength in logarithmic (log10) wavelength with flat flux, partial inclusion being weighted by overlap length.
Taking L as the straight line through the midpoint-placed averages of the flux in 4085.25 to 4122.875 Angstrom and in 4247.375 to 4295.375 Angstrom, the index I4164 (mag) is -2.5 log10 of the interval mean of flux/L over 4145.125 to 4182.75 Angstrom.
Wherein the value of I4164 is 0.09 mag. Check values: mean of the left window 0.675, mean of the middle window 0.58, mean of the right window 0.552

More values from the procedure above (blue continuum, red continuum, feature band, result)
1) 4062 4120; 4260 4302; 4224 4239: 0.077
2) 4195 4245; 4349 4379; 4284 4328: 0.066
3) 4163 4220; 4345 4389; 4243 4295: 0.111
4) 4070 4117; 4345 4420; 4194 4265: 0.208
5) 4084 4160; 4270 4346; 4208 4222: 0.169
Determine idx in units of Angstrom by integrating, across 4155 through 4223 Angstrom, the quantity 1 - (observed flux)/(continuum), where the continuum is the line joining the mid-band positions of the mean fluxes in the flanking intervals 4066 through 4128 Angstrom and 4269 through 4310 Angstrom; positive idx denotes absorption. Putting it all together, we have 7.1 Angstrom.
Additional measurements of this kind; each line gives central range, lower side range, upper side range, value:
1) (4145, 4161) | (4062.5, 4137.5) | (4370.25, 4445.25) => 1.3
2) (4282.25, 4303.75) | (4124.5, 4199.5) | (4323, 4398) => 3.2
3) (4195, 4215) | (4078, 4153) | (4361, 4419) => 2.8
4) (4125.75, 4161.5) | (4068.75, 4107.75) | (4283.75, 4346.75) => 4.4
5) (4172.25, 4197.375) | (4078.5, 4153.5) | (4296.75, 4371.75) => 4.3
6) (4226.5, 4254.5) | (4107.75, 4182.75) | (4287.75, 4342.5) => 3.8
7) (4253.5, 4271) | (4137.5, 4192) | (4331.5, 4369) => 3.7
